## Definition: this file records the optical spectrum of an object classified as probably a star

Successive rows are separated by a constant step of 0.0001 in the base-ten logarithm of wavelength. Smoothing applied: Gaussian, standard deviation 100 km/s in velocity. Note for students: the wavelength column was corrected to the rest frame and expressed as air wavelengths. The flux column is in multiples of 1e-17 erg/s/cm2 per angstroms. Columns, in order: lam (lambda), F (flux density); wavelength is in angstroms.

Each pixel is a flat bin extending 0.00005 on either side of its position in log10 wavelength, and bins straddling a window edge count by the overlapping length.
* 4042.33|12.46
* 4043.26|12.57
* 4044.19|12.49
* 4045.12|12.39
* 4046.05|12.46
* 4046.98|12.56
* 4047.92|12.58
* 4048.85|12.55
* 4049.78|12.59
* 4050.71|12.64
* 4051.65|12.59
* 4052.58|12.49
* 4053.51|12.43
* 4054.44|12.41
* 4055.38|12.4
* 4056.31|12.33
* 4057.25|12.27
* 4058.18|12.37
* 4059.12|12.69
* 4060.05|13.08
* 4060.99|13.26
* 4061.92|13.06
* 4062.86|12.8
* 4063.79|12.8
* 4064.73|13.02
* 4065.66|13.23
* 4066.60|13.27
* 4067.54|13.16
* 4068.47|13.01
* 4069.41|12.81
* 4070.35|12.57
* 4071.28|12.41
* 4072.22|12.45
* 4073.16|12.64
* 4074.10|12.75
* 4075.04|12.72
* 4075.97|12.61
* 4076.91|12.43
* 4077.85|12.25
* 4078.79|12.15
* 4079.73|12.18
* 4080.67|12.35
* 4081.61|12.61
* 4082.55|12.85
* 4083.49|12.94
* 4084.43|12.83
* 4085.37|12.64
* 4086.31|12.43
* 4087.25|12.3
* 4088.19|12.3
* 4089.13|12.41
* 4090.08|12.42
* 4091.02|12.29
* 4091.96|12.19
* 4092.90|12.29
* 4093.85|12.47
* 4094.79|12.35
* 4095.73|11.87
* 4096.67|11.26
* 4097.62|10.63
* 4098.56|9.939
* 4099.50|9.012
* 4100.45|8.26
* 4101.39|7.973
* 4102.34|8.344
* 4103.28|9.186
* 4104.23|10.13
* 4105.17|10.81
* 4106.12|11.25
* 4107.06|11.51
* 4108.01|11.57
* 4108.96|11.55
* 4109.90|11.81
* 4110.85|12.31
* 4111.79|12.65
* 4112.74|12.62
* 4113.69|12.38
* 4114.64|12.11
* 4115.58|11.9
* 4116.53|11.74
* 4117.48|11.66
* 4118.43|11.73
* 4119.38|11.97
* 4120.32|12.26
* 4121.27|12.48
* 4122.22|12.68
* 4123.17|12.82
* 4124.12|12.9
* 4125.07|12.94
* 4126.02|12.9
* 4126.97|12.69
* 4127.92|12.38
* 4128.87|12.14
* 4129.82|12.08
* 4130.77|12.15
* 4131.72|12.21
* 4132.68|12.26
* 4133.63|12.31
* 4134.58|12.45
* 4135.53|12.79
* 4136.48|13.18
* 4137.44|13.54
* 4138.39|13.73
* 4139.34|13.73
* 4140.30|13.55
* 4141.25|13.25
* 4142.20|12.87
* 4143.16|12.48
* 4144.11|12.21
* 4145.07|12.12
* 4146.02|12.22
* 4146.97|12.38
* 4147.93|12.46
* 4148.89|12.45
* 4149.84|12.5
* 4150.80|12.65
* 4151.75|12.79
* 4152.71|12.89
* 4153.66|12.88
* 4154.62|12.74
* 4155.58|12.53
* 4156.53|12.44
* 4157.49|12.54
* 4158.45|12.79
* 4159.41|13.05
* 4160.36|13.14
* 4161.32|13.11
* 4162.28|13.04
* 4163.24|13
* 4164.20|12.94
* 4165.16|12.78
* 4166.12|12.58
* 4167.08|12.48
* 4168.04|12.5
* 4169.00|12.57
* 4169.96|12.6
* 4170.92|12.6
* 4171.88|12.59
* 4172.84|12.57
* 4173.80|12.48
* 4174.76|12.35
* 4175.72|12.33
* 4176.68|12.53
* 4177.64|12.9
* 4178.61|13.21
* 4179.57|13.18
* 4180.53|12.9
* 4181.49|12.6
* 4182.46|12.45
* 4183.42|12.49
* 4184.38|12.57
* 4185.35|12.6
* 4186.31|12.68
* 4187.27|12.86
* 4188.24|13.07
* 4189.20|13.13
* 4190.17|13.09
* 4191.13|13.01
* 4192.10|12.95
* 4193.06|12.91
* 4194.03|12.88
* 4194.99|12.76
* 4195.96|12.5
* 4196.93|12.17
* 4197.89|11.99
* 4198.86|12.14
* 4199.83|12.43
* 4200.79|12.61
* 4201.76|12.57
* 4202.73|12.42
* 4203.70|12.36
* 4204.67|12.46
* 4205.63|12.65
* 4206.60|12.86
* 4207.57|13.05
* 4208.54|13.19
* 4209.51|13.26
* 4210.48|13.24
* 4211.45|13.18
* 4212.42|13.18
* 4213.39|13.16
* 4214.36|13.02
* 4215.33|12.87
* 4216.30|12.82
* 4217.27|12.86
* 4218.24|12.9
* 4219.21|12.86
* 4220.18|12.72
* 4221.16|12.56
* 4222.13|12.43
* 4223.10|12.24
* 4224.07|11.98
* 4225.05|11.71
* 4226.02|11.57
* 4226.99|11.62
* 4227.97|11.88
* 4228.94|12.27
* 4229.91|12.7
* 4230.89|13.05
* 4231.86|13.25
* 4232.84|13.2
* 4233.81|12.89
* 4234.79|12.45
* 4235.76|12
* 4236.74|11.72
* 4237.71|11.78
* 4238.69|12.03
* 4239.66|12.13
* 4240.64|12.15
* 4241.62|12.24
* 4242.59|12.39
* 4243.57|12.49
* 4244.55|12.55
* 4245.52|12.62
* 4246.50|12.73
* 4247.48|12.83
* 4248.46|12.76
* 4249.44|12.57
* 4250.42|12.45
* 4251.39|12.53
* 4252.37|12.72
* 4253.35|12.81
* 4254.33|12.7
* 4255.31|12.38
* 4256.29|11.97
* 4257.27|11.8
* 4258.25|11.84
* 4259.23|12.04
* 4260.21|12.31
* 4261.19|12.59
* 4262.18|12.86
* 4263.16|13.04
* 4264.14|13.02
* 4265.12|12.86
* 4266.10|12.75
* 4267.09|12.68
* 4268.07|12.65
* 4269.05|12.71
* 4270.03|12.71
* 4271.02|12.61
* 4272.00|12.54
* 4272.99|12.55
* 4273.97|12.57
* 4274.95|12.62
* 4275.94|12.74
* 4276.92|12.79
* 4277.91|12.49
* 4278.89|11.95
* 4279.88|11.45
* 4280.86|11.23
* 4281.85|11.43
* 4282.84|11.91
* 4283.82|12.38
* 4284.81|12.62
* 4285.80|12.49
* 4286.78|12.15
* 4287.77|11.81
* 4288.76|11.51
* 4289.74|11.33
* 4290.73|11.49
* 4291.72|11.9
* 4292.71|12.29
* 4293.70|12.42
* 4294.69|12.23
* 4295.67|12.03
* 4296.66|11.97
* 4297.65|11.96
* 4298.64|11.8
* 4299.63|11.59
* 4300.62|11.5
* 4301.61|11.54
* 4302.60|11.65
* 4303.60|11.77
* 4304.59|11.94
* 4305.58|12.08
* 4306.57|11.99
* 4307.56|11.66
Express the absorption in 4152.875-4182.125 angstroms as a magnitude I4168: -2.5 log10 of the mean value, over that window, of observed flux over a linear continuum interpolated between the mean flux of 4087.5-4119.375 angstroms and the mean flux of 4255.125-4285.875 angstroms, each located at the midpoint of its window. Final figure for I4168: -0.09 mag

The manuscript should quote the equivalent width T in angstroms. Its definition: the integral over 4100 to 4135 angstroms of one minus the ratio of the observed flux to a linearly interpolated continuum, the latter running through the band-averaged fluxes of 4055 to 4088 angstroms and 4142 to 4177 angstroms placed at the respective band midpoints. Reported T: 2.6 angstroms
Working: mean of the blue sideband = 12.7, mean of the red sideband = 12.6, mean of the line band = 11.7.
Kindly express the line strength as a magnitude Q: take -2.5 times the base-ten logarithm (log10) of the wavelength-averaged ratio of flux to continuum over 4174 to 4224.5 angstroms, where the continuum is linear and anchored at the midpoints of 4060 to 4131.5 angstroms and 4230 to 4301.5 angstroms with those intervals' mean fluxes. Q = -0.04 mag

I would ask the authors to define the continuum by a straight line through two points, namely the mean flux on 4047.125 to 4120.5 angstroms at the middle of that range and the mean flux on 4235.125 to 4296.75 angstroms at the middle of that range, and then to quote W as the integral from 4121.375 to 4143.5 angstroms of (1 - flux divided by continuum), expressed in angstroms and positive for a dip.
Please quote -1.18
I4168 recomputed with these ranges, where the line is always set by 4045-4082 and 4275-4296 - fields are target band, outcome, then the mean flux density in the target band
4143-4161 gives -0.02 mag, 12.6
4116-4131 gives 0.01 mag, 12.3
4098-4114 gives 0.18 mag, 10.6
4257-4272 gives -0.04 mag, 12.6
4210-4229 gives -0.03 mag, 12.6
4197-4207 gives -0.02 mag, 12.4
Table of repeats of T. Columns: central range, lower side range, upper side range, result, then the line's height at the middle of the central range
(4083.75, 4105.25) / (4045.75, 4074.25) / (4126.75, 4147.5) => 2.6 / 12.7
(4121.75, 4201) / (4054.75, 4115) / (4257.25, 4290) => -3.6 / 12.1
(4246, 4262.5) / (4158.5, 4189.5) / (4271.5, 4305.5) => -0.3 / 12.2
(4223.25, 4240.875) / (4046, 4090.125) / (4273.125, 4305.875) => -0.1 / 12.2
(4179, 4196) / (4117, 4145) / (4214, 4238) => -0.4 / 12.5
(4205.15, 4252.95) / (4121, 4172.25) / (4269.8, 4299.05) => -0.8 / 12.4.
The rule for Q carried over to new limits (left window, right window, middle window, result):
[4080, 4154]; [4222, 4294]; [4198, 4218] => -0.048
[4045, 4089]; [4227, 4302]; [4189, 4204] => -0.016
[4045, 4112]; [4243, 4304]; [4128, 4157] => -0.045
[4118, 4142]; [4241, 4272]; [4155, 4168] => -0.011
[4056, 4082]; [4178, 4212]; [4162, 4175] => 0.008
